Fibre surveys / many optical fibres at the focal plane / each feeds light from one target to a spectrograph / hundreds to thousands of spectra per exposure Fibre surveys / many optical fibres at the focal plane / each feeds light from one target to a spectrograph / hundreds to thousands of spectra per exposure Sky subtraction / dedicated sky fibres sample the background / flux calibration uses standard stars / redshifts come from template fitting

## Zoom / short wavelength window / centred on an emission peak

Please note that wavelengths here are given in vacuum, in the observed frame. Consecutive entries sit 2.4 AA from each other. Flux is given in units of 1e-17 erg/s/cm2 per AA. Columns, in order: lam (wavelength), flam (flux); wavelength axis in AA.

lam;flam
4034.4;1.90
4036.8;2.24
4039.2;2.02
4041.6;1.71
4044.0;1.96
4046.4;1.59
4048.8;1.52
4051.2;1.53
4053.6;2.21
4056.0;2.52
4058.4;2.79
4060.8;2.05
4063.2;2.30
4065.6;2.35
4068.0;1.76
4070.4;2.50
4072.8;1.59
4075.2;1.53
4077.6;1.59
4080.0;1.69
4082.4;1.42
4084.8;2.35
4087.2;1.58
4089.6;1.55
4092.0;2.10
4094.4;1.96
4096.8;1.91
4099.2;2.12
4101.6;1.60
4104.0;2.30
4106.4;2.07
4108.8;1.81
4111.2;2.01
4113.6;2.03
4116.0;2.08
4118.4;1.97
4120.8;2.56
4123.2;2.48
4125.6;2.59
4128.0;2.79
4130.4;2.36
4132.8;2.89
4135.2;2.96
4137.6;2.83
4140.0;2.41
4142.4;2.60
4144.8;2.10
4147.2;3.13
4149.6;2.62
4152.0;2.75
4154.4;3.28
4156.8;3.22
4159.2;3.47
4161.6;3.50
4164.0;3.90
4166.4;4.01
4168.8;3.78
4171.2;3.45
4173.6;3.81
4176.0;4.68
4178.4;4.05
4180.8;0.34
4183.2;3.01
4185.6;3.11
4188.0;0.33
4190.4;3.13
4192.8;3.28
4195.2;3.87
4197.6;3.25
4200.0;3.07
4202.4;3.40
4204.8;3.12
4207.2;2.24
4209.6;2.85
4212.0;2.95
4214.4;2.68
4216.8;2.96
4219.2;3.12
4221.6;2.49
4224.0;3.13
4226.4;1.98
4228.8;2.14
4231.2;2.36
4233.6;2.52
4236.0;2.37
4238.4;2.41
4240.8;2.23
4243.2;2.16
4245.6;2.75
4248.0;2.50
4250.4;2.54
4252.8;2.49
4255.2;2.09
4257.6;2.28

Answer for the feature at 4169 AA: C IV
